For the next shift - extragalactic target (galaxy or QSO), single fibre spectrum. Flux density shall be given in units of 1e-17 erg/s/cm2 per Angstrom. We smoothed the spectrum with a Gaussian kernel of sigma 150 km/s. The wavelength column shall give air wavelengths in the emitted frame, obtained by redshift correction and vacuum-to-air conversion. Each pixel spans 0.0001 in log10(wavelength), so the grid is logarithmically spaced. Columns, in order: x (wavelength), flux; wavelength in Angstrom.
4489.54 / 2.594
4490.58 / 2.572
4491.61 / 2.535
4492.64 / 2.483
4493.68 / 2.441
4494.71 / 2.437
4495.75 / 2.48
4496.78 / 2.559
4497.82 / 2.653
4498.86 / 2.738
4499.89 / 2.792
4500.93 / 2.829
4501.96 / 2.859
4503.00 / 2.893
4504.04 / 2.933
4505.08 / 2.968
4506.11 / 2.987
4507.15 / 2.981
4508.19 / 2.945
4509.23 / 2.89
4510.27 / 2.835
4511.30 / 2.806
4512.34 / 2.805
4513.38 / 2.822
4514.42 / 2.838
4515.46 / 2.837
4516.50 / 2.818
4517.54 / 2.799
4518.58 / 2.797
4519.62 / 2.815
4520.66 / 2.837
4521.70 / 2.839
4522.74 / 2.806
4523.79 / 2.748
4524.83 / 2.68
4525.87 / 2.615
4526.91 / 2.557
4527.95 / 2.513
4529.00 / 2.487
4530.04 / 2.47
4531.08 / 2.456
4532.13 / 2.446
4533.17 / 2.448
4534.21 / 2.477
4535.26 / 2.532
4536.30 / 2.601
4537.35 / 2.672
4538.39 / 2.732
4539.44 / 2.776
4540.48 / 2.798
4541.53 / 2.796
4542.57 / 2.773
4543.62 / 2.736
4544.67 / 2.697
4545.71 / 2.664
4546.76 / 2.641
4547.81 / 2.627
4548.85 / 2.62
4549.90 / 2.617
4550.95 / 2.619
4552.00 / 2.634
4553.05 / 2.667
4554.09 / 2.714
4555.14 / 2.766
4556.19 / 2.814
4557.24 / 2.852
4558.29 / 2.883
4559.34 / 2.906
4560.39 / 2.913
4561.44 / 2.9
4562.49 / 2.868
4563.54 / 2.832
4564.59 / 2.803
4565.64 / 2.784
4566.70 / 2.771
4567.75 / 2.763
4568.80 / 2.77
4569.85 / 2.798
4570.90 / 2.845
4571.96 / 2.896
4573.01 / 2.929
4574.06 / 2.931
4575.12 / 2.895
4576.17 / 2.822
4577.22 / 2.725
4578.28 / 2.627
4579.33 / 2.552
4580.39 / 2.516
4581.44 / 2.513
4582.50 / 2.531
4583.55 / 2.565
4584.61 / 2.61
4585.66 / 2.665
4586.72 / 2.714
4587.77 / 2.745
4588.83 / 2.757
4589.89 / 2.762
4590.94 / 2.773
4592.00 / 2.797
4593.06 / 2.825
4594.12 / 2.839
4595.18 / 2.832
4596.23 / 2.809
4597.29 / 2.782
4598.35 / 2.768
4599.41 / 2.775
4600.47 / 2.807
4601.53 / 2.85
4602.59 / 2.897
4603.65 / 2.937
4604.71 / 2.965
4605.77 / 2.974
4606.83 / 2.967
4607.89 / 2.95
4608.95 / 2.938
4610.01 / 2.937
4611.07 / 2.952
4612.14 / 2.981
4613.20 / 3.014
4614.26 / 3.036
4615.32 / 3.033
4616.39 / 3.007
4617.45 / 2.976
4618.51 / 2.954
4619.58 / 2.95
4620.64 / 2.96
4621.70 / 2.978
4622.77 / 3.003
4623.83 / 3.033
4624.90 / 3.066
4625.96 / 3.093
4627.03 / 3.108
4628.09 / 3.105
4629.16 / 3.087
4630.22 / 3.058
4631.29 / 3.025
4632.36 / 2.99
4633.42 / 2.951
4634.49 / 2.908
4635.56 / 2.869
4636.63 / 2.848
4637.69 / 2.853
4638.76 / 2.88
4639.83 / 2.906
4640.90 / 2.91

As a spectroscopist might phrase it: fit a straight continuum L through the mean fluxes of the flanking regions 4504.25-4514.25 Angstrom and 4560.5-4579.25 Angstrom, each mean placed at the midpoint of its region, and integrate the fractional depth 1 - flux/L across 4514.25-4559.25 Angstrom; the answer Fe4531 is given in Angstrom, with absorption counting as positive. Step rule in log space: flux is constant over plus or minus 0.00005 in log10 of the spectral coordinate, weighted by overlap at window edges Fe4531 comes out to 2.7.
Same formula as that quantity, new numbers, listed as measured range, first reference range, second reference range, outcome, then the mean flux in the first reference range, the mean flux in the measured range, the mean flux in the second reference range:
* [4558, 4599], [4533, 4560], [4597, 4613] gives 0.6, 2.7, 2.77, 2.9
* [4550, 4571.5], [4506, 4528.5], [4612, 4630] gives 0.7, 2.79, 2.79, 3.03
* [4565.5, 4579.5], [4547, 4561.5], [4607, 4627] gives 0.1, 2.75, 2.8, 2.99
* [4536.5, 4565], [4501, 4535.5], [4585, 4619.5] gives 0.5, 2.75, 2.75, 2.88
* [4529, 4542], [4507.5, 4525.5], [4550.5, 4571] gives 1.0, 2.82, 2.6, 2.8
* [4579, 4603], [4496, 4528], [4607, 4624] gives 1.7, 2.8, 2.73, 2.98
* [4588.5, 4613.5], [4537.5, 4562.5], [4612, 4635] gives 0.5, 2.75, 2.87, 3.02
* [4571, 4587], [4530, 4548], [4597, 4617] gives 0.6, 2.63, 2.7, 2.93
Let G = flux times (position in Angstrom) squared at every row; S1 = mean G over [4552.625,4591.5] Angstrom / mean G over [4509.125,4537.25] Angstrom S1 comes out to 1.05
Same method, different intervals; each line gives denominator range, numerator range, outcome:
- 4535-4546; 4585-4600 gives 1.05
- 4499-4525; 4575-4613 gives 1.02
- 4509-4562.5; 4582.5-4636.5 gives 1.11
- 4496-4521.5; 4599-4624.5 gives 1.09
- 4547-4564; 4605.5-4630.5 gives 1.12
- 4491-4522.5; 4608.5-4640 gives 1.13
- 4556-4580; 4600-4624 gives 1.07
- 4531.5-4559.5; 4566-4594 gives 1.04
